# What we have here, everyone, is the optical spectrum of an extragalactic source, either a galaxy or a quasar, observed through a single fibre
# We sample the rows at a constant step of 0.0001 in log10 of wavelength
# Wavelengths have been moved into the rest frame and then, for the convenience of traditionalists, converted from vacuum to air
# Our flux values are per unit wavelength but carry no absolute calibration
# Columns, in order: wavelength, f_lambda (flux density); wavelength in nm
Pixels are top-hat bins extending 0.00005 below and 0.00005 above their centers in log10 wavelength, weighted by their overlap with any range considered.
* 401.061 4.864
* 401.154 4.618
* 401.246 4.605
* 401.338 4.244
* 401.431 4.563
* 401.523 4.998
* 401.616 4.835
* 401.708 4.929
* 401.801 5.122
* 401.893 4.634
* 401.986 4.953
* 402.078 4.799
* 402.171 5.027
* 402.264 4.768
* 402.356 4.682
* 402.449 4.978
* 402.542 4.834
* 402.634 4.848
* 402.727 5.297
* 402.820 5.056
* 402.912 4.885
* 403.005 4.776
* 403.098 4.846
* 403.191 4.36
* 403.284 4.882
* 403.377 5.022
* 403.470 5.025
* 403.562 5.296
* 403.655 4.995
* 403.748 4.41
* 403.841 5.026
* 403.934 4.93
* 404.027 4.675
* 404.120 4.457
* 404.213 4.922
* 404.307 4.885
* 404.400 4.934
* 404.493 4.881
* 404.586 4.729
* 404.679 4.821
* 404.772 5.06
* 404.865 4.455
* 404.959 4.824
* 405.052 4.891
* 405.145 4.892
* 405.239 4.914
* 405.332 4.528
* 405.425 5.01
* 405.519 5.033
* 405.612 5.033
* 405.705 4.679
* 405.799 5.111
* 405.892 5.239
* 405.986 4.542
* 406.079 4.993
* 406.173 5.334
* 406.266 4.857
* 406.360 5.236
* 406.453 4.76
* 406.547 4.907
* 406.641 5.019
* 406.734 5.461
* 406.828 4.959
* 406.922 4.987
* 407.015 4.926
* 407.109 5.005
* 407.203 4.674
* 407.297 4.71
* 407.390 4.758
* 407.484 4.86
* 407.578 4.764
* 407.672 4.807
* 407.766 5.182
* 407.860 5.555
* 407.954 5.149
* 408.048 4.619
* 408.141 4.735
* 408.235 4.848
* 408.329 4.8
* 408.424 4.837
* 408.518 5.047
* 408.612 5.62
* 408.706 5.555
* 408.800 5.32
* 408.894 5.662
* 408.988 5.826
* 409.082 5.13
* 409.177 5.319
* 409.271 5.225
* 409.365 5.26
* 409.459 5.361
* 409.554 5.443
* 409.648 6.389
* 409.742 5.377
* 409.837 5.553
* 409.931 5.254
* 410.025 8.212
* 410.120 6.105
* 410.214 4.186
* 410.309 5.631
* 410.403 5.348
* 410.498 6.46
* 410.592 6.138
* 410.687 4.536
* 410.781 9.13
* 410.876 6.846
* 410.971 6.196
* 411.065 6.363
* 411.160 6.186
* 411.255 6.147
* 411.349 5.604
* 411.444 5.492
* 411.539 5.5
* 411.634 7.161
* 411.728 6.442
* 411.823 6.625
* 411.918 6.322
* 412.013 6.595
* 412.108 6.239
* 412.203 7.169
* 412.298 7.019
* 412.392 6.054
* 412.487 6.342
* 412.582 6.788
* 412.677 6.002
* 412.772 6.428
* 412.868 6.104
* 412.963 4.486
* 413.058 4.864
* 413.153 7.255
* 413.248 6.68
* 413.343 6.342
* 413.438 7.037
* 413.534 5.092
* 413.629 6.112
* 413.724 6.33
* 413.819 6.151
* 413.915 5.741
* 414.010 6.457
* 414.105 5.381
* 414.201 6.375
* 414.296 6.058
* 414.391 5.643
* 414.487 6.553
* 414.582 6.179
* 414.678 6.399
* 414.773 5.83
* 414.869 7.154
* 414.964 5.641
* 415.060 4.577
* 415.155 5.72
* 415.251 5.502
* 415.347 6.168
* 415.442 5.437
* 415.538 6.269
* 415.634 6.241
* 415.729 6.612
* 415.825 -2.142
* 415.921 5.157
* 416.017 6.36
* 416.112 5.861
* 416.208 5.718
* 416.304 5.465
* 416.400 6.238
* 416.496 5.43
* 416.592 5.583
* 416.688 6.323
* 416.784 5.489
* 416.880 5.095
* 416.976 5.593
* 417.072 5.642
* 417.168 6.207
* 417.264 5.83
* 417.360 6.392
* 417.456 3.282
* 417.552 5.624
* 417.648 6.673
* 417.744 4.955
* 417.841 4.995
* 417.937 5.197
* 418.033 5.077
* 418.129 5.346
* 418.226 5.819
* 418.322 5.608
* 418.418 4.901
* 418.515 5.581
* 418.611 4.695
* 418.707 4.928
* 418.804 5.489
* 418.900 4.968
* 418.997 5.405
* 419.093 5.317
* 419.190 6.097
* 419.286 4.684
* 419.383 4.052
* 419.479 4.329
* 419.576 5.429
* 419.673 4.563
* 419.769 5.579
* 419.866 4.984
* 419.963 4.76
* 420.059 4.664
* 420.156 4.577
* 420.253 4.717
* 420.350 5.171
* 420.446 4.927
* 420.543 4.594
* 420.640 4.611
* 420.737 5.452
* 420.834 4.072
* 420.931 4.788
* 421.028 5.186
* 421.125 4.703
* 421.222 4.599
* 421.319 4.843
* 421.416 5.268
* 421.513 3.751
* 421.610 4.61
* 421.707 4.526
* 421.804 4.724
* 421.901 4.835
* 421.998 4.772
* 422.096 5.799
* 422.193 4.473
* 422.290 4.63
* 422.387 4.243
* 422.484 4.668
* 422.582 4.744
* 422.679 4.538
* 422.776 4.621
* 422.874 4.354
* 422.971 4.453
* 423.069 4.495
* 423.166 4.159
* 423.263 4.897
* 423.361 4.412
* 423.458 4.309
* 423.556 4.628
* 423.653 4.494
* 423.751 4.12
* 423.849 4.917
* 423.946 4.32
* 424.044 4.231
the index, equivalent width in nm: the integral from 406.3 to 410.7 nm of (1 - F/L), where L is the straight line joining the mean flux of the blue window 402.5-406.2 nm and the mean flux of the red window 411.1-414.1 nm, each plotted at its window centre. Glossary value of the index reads 0.22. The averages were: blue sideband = 4.88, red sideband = 6.21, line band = 5.27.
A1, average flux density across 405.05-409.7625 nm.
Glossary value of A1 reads 5.08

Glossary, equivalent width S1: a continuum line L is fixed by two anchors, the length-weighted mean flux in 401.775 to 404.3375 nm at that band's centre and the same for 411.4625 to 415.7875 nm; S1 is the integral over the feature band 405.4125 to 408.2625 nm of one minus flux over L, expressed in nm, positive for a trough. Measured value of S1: 0.192 nm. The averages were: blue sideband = 4.87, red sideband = 6.13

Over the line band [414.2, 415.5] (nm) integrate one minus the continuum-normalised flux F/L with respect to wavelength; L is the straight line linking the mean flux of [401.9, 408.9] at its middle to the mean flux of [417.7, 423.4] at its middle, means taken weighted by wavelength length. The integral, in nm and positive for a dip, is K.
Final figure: -0.28 nm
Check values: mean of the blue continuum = 4.93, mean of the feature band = 5.93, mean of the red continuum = 4.86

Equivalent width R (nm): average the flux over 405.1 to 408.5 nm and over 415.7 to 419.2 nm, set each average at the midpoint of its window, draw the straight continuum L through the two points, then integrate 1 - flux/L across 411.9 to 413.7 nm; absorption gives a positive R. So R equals -0.39 nm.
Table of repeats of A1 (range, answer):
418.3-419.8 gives 5.09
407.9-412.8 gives 5.88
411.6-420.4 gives 5.64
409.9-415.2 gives 6.16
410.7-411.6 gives 6.32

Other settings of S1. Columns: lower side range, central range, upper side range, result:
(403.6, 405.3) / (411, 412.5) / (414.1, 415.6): -0.19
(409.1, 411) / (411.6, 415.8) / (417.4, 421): -0.44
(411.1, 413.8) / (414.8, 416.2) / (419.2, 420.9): 0.08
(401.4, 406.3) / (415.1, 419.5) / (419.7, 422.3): -0.47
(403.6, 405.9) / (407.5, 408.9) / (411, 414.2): 0.09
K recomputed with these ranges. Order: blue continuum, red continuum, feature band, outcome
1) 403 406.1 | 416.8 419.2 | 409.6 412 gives -0.49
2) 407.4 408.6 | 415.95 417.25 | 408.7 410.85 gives -0.28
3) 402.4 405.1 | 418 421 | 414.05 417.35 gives -0.45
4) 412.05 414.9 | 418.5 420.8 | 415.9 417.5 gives -0.02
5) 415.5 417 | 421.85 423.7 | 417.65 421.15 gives -0.04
